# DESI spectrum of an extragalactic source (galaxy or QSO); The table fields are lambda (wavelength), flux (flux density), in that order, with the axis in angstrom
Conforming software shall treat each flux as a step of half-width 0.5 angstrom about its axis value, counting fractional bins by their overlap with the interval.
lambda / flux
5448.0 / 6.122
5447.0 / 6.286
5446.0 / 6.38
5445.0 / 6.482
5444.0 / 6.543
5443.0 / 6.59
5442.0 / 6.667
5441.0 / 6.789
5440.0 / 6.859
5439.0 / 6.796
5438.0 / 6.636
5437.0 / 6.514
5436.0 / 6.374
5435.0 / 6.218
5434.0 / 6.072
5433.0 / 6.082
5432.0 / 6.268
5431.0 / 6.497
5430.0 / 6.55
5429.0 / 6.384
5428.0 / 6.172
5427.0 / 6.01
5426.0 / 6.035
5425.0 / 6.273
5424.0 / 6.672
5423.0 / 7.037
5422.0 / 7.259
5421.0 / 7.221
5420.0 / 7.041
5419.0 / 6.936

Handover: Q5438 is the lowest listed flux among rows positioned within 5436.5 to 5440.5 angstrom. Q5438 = 6.514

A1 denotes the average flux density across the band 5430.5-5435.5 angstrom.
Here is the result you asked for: 6.23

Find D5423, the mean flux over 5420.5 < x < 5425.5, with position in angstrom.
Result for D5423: 6.89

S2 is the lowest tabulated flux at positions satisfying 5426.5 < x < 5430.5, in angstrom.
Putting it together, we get 6.01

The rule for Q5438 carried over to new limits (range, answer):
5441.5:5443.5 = 6.59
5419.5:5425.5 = 6.273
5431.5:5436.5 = 6.072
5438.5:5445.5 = 6.482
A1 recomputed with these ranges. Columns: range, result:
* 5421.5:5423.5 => 7.15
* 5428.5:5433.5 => 6.36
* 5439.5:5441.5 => 6.82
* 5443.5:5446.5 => 6.47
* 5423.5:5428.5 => 6.23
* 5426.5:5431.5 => 6.32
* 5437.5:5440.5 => 6.76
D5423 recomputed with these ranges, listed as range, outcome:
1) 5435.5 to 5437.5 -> 6.44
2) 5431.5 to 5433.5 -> 6.17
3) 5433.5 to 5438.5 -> 6.36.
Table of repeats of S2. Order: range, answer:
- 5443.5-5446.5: 6.38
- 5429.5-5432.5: 6.268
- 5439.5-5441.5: 6.789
